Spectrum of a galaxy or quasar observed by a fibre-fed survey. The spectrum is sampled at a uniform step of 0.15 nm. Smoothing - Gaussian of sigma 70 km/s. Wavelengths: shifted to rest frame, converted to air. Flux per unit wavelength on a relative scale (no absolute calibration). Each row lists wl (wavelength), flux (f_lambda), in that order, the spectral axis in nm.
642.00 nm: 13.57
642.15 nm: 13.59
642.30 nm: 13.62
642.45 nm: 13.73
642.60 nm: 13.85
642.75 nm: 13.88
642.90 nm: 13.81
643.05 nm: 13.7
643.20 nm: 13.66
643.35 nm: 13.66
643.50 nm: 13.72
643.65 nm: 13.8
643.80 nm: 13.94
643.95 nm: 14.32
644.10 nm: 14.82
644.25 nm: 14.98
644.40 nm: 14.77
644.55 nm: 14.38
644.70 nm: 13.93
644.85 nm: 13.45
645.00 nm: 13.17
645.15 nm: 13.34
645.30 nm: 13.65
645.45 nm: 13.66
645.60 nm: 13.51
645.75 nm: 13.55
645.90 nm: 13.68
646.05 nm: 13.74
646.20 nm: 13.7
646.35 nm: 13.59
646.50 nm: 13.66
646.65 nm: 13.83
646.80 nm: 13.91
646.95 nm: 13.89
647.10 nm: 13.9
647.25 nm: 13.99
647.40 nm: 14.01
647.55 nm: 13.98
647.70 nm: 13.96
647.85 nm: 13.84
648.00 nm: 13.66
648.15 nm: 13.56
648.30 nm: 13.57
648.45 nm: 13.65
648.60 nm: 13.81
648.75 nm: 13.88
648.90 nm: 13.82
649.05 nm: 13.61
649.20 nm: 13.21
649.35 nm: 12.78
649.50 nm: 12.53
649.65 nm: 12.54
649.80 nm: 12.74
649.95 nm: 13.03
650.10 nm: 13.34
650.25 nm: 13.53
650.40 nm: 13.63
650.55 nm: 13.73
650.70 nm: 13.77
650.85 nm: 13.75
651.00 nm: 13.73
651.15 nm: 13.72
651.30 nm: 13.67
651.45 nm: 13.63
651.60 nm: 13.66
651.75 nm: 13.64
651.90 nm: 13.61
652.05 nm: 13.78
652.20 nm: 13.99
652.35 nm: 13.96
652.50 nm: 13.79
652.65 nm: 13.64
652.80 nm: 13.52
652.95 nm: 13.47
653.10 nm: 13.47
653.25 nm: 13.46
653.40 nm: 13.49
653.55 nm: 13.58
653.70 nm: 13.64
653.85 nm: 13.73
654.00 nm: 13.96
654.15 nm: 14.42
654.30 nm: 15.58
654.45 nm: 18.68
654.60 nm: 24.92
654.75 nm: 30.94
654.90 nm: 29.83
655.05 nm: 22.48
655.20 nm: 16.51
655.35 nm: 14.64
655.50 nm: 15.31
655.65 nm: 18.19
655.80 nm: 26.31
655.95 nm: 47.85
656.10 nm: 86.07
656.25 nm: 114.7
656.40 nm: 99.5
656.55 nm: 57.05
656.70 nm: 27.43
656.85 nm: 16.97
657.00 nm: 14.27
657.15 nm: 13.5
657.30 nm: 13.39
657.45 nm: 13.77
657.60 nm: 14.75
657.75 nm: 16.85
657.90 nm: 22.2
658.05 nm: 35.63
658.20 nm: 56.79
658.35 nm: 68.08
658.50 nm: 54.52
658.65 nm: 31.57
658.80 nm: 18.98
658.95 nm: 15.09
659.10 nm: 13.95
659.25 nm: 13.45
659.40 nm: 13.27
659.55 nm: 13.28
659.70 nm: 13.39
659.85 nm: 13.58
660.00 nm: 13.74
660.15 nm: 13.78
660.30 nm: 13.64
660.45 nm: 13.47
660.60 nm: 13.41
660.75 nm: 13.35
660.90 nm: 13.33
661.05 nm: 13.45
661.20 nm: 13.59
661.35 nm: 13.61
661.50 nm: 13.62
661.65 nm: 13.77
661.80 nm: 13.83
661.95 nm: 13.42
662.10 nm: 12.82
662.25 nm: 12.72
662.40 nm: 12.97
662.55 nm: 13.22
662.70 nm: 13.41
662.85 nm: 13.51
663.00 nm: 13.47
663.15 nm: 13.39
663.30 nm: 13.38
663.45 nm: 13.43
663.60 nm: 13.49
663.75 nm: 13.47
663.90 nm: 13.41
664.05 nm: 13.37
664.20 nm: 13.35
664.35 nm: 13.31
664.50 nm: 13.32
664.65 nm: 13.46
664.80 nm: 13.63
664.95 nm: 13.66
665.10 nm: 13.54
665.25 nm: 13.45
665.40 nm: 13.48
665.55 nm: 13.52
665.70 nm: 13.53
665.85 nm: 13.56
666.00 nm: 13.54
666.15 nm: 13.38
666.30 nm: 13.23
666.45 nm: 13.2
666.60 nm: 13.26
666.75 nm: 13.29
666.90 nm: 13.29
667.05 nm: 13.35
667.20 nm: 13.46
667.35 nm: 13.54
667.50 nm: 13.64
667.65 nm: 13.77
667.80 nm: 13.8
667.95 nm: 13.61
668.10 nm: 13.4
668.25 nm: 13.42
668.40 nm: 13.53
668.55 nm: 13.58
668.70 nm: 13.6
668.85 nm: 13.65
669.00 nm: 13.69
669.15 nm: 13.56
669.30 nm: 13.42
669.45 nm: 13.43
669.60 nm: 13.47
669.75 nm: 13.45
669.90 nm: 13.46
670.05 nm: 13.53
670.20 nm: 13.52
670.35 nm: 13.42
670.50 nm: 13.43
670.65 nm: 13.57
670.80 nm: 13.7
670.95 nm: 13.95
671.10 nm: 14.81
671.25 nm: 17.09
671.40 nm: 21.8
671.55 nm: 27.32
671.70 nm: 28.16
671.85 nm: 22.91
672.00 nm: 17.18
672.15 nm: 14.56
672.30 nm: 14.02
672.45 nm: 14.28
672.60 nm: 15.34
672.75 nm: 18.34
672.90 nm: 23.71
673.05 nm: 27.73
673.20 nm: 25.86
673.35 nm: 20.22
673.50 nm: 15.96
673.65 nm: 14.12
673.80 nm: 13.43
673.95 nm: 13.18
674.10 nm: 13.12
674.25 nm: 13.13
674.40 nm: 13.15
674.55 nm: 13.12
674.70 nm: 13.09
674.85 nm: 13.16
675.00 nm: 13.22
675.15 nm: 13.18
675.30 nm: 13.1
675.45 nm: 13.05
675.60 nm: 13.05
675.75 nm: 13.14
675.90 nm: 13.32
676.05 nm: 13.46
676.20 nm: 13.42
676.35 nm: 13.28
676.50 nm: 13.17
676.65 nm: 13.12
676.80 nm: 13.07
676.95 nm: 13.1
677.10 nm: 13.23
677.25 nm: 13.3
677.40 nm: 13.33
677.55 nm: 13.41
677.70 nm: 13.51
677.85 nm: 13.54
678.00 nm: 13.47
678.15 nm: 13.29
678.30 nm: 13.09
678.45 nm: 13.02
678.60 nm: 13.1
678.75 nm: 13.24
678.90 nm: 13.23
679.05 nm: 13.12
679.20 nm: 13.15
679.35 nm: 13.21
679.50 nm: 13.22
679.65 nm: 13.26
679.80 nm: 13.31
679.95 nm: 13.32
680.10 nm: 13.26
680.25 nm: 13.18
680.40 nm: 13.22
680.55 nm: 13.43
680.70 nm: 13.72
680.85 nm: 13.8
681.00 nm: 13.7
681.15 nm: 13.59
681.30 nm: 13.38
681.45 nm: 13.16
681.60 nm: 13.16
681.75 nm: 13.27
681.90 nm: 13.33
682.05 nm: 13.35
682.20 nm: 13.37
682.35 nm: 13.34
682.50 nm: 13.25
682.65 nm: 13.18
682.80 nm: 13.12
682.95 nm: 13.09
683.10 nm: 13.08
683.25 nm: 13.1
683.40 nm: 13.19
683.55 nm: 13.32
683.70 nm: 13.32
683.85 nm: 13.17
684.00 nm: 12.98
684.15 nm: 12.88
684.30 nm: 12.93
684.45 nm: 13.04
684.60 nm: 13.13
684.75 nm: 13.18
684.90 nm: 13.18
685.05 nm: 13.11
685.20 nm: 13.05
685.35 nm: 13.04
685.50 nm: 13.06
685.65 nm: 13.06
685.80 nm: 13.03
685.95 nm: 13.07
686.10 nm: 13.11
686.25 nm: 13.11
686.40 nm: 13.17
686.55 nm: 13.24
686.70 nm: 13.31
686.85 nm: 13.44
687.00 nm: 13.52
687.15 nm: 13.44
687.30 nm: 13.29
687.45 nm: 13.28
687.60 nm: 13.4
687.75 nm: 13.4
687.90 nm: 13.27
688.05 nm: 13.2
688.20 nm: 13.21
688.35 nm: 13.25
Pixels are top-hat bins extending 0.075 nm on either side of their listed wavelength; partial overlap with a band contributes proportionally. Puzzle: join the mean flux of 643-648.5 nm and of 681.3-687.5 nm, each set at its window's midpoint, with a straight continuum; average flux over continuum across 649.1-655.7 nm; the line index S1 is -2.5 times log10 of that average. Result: -0.11 mag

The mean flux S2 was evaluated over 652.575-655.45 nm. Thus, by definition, 17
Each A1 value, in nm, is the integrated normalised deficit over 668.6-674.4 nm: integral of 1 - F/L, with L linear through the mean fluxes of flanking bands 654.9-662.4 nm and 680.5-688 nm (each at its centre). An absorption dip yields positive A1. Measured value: 0.864 nm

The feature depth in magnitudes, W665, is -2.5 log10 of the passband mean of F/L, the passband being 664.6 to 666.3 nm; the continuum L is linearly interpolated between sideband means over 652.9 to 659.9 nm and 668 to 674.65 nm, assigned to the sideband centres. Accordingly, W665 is 0.45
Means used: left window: 27.3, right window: 16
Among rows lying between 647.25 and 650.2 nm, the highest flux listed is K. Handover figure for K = 14.01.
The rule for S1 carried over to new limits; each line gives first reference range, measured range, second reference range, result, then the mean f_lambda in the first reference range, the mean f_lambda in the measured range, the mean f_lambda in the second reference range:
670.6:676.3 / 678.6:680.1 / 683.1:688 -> 0.12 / 16.3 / 13.2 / 13.2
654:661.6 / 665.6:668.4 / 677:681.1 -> 0.46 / 26.2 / 13.5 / 13.3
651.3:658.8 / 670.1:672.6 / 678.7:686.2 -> 0.09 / 26.3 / 17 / 13.2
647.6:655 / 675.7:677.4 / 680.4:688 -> 0.03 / 14.7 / 13.2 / 13.2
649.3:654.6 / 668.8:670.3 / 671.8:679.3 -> 0.07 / 13.9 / 13.5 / 14.6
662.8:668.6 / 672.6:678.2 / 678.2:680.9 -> -0.11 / 13.5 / 14.7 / 13.3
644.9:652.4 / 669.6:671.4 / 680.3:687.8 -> -0.07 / 13.6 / 14.3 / 13.2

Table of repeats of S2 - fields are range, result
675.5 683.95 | 13.3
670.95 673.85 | 19.2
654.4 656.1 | 27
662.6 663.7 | 13.4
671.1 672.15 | 21.3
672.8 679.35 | 14.3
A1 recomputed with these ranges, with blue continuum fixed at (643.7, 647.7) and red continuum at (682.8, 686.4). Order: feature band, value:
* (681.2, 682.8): -0.02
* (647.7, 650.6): 0.09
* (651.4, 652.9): 0.01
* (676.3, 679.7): 0.00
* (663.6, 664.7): 0.01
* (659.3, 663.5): 0.05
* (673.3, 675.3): -0.09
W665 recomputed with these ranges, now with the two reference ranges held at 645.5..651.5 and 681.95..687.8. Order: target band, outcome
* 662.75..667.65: -0.003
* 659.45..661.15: -0.002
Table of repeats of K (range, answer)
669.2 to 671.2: 14.81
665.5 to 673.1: 28.16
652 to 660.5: 114.7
